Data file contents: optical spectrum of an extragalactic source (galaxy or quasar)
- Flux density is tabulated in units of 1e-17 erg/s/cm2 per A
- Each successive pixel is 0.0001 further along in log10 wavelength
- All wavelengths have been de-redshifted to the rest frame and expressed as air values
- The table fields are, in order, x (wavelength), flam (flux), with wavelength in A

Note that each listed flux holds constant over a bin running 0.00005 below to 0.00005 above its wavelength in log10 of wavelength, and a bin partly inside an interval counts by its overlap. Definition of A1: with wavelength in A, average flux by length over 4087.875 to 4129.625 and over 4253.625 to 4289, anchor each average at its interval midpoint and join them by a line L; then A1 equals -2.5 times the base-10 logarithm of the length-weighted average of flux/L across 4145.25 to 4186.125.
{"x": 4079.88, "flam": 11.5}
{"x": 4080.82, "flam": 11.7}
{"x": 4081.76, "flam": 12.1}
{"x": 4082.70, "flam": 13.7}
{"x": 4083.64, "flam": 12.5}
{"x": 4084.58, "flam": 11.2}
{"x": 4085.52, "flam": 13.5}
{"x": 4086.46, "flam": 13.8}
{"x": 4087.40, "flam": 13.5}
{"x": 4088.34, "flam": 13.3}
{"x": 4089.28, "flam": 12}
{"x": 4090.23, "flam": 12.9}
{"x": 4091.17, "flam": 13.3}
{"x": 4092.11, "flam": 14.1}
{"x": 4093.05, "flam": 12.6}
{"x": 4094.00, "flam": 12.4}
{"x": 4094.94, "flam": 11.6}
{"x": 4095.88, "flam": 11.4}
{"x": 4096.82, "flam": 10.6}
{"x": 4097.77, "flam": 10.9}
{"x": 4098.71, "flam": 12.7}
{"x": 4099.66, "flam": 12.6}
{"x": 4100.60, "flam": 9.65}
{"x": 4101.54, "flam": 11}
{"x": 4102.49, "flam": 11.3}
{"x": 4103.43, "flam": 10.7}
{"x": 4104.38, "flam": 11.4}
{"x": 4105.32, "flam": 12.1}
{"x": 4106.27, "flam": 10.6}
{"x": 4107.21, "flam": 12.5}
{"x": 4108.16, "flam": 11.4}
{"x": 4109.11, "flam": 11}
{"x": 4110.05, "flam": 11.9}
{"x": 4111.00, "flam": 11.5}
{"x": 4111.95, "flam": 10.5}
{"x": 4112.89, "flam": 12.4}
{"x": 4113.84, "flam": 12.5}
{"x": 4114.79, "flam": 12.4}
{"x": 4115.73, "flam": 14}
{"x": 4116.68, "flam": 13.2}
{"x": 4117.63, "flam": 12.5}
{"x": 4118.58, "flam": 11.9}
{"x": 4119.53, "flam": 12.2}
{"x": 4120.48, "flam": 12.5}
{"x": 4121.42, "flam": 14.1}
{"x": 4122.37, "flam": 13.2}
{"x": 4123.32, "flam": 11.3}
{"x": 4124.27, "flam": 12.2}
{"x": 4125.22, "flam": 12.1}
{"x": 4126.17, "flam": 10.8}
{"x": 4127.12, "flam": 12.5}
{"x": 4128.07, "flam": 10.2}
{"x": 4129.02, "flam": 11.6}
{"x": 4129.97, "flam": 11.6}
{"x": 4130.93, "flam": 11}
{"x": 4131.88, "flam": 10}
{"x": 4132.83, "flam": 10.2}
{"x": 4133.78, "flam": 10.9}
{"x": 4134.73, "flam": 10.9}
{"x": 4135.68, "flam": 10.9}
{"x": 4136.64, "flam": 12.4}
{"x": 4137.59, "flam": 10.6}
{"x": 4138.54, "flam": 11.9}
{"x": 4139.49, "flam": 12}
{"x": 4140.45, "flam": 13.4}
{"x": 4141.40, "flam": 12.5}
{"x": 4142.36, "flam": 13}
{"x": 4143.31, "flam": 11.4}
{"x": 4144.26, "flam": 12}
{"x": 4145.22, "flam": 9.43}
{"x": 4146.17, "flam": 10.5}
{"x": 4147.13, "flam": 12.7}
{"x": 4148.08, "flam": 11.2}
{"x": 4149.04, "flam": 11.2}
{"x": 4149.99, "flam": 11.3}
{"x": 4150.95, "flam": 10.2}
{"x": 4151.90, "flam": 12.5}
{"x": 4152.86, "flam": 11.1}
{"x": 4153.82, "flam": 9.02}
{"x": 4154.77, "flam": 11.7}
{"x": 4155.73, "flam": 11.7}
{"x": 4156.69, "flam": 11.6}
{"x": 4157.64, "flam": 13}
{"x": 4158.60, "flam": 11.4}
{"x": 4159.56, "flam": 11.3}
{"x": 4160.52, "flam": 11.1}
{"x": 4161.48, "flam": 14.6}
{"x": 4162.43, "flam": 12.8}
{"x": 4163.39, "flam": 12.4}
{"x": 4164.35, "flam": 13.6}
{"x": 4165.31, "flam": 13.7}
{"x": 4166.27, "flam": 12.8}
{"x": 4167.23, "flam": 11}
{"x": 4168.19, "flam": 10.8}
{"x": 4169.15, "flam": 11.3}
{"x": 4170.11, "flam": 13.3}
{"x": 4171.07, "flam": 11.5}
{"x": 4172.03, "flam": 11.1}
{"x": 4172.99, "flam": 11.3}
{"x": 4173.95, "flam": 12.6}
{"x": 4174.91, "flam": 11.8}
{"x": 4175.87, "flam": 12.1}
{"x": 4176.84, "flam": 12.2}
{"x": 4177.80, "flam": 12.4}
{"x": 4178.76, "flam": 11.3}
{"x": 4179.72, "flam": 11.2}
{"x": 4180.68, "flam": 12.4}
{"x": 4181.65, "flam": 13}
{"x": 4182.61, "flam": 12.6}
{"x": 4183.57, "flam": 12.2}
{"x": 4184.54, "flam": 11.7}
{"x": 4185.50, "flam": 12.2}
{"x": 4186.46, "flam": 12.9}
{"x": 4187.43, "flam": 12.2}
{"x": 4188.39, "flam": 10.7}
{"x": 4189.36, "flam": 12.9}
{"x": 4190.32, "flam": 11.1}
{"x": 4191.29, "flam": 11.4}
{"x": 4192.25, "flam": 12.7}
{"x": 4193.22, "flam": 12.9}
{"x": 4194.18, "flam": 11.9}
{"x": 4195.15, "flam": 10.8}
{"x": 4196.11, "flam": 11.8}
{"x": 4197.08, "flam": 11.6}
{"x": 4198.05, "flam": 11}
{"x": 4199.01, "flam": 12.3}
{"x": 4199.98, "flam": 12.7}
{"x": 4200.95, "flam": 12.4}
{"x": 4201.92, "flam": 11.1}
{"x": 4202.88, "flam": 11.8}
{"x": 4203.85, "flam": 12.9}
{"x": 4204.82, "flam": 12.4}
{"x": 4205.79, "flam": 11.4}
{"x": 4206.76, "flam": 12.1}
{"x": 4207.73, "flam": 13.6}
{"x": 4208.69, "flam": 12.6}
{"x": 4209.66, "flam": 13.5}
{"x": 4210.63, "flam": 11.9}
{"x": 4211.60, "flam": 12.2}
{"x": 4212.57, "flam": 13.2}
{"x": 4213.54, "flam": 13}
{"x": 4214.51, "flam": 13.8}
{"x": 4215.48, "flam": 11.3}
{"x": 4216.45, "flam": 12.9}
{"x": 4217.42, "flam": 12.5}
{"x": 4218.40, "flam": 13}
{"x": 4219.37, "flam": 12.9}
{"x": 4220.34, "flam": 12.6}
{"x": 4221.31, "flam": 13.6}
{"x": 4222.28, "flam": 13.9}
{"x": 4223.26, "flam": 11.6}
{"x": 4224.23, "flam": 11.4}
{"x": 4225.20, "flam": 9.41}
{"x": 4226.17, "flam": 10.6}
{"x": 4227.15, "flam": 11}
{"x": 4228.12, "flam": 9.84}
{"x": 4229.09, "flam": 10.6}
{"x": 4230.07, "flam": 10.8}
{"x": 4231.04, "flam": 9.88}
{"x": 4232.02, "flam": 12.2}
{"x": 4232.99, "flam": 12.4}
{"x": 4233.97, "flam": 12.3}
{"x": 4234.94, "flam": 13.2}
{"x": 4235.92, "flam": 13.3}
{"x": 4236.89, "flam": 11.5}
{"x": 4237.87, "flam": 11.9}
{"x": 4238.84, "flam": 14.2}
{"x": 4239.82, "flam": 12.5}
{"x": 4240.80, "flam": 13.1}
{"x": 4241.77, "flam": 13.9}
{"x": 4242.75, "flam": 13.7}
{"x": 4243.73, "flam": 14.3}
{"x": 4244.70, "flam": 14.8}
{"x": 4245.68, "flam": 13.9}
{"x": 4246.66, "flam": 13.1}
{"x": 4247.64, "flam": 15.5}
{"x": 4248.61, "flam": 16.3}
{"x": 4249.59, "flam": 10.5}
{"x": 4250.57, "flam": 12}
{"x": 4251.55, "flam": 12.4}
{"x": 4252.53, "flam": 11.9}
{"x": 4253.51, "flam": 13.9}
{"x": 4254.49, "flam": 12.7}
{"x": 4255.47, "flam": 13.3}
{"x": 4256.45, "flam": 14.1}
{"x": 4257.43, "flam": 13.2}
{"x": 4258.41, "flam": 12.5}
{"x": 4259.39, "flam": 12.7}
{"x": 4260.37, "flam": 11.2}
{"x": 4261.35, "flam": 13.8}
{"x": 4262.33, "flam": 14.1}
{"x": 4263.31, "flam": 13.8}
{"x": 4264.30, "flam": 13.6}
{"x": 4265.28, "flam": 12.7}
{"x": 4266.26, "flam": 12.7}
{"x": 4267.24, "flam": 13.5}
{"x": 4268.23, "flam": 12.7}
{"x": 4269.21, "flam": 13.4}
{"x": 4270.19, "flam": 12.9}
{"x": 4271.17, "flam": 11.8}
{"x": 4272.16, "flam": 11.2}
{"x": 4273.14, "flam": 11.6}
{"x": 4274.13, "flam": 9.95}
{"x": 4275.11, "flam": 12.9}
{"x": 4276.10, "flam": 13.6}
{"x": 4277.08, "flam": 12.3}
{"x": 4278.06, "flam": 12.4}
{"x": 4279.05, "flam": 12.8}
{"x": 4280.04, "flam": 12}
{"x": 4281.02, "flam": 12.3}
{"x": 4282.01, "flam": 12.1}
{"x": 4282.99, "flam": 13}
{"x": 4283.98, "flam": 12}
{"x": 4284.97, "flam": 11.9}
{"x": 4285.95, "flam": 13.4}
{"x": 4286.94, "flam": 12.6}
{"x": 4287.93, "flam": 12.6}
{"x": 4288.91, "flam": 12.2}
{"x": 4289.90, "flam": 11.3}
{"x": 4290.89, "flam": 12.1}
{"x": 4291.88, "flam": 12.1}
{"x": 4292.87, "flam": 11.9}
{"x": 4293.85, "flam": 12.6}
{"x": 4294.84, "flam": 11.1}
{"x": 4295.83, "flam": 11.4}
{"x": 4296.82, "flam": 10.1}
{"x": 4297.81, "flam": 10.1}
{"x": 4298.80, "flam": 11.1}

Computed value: 0.03 mag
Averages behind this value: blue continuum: 12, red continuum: 12.7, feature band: 11.9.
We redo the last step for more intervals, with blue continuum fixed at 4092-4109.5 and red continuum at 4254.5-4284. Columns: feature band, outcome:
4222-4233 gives 0.128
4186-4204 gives 0.023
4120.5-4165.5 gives 0.011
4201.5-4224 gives -0.025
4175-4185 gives -0.001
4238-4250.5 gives -0.099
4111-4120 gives -0.063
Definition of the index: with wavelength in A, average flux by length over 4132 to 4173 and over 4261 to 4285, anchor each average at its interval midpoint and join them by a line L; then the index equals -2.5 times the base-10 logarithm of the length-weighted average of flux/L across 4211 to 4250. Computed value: -0.025 mag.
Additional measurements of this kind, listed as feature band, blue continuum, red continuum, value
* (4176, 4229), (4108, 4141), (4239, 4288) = 0.03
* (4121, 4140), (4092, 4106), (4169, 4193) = 0.02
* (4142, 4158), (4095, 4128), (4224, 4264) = 0.07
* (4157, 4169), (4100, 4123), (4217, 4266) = -0.01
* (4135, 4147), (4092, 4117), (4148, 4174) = 0.01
